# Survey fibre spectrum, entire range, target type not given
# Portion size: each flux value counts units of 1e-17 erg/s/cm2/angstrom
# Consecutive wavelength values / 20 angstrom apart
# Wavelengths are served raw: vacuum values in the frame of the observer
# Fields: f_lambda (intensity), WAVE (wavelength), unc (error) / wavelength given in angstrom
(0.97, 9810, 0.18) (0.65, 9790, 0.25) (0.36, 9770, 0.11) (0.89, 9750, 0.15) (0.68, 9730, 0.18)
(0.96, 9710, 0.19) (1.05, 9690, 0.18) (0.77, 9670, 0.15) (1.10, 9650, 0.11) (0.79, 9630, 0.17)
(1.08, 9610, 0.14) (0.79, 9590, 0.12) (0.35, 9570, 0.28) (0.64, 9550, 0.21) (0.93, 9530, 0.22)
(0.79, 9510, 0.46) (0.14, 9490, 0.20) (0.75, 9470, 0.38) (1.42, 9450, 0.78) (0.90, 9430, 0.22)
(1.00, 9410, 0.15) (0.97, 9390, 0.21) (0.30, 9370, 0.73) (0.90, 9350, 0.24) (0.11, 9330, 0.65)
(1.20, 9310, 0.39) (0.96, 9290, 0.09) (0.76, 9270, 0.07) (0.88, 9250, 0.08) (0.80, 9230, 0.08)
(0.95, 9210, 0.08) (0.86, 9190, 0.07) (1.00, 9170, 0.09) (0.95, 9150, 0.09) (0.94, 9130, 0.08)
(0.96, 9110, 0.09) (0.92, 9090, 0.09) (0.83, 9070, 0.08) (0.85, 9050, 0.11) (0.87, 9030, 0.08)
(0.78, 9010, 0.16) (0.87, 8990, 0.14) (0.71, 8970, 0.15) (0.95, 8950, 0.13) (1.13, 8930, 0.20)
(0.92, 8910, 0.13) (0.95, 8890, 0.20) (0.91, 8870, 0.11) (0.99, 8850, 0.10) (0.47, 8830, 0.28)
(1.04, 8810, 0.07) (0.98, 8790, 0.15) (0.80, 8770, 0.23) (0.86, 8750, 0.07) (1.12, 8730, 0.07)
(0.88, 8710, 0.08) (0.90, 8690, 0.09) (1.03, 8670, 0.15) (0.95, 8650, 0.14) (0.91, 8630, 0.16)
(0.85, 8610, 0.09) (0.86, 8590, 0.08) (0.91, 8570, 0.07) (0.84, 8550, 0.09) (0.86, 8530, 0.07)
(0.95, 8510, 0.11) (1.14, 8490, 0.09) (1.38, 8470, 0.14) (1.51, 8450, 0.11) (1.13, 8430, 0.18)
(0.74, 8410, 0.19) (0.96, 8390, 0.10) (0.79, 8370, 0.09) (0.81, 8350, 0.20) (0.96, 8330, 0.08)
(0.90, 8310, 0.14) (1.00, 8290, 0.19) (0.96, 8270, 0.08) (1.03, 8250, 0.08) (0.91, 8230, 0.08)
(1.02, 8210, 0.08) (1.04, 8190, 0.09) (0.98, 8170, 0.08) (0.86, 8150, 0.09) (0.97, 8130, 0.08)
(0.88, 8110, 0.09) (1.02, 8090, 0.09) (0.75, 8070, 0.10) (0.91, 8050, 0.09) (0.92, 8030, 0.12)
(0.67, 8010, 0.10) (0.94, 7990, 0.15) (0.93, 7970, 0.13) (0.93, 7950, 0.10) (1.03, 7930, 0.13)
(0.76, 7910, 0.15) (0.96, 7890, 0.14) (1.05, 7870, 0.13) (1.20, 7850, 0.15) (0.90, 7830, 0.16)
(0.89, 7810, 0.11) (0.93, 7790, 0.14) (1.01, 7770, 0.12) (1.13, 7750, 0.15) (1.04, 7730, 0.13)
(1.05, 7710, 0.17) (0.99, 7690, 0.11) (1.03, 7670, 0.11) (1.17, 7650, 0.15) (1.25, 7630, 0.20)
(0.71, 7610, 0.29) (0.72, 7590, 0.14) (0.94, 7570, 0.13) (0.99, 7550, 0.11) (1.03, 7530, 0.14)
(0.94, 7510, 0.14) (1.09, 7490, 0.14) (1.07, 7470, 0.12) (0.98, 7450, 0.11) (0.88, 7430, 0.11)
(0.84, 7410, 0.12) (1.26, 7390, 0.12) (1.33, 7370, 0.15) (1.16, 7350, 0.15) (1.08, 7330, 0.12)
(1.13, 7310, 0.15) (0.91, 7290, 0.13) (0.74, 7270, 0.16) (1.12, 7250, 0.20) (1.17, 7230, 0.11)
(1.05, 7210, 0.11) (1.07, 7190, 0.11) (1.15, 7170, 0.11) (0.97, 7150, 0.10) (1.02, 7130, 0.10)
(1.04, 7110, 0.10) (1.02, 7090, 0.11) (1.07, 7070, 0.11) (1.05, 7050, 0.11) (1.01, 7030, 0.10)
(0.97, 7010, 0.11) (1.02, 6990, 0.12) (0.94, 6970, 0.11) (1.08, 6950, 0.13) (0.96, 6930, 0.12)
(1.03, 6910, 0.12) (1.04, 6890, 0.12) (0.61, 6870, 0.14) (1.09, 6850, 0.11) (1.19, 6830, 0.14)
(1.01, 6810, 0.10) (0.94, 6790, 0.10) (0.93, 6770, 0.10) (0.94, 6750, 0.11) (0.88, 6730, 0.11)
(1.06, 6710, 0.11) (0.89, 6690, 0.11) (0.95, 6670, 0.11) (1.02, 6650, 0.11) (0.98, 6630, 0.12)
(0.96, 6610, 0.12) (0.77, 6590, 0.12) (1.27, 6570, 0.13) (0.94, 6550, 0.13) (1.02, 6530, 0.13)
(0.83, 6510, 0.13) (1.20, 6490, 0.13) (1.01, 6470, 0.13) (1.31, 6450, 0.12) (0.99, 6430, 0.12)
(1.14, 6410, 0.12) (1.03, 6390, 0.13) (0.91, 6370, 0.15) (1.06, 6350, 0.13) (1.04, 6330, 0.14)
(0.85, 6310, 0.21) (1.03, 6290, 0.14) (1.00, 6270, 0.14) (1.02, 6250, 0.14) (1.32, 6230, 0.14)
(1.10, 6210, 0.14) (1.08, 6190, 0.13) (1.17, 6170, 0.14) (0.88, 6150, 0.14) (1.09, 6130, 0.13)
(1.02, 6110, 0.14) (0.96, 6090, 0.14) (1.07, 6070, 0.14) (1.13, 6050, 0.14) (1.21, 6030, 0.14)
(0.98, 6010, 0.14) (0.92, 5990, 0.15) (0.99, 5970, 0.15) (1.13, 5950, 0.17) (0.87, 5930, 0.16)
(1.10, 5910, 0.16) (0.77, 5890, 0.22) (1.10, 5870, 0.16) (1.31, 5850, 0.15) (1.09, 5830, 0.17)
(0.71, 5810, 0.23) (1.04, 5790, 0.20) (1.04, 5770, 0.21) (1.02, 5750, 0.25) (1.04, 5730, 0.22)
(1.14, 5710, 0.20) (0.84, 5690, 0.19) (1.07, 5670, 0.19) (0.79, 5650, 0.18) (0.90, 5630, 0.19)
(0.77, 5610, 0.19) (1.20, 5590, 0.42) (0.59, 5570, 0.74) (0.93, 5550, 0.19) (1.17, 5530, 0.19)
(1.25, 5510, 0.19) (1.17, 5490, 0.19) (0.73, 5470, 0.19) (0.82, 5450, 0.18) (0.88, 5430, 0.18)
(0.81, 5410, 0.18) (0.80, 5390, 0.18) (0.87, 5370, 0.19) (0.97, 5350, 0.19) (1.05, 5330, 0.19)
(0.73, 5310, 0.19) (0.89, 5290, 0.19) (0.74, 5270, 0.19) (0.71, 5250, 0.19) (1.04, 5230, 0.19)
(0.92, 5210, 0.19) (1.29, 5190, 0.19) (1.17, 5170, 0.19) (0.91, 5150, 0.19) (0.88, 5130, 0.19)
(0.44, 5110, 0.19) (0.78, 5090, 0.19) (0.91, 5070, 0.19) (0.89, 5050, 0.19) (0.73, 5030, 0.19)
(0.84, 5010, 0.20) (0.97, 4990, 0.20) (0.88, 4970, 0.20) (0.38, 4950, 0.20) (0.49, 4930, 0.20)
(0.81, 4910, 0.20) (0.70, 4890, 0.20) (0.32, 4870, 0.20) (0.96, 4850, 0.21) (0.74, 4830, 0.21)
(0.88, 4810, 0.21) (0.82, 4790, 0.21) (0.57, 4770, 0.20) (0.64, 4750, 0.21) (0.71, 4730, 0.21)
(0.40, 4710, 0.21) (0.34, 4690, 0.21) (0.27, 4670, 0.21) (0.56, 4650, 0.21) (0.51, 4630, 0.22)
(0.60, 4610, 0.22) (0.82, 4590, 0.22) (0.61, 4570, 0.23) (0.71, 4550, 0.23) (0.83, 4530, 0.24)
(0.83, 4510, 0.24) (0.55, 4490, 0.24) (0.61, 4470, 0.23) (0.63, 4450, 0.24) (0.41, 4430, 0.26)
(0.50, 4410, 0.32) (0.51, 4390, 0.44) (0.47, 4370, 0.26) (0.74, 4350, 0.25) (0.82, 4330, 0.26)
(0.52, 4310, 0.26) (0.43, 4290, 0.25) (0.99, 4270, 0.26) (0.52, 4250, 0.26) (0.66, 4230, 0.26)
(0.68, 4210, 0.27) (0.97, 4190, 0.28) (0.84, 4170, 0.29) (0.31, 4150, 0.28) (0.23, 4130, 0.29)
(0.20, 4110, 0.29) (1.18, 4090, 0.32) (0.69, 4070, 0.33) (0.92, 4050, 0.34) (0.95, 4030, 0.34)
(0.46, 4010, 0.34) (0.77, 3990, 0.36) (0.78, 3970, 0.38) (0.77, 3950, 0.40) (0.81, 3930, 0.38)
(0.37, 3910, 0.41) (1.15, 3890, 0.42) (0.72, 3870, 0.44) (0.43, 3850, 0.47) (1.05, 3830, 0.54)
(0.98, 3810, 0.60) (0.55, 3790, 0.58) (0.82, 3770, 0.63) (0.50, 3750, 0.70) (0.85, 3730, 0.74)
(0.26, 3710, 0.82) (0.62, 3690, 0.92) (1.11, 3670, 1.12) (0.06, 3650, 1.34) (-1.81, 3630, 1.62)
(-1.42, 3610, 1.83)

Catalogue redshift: 0.289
